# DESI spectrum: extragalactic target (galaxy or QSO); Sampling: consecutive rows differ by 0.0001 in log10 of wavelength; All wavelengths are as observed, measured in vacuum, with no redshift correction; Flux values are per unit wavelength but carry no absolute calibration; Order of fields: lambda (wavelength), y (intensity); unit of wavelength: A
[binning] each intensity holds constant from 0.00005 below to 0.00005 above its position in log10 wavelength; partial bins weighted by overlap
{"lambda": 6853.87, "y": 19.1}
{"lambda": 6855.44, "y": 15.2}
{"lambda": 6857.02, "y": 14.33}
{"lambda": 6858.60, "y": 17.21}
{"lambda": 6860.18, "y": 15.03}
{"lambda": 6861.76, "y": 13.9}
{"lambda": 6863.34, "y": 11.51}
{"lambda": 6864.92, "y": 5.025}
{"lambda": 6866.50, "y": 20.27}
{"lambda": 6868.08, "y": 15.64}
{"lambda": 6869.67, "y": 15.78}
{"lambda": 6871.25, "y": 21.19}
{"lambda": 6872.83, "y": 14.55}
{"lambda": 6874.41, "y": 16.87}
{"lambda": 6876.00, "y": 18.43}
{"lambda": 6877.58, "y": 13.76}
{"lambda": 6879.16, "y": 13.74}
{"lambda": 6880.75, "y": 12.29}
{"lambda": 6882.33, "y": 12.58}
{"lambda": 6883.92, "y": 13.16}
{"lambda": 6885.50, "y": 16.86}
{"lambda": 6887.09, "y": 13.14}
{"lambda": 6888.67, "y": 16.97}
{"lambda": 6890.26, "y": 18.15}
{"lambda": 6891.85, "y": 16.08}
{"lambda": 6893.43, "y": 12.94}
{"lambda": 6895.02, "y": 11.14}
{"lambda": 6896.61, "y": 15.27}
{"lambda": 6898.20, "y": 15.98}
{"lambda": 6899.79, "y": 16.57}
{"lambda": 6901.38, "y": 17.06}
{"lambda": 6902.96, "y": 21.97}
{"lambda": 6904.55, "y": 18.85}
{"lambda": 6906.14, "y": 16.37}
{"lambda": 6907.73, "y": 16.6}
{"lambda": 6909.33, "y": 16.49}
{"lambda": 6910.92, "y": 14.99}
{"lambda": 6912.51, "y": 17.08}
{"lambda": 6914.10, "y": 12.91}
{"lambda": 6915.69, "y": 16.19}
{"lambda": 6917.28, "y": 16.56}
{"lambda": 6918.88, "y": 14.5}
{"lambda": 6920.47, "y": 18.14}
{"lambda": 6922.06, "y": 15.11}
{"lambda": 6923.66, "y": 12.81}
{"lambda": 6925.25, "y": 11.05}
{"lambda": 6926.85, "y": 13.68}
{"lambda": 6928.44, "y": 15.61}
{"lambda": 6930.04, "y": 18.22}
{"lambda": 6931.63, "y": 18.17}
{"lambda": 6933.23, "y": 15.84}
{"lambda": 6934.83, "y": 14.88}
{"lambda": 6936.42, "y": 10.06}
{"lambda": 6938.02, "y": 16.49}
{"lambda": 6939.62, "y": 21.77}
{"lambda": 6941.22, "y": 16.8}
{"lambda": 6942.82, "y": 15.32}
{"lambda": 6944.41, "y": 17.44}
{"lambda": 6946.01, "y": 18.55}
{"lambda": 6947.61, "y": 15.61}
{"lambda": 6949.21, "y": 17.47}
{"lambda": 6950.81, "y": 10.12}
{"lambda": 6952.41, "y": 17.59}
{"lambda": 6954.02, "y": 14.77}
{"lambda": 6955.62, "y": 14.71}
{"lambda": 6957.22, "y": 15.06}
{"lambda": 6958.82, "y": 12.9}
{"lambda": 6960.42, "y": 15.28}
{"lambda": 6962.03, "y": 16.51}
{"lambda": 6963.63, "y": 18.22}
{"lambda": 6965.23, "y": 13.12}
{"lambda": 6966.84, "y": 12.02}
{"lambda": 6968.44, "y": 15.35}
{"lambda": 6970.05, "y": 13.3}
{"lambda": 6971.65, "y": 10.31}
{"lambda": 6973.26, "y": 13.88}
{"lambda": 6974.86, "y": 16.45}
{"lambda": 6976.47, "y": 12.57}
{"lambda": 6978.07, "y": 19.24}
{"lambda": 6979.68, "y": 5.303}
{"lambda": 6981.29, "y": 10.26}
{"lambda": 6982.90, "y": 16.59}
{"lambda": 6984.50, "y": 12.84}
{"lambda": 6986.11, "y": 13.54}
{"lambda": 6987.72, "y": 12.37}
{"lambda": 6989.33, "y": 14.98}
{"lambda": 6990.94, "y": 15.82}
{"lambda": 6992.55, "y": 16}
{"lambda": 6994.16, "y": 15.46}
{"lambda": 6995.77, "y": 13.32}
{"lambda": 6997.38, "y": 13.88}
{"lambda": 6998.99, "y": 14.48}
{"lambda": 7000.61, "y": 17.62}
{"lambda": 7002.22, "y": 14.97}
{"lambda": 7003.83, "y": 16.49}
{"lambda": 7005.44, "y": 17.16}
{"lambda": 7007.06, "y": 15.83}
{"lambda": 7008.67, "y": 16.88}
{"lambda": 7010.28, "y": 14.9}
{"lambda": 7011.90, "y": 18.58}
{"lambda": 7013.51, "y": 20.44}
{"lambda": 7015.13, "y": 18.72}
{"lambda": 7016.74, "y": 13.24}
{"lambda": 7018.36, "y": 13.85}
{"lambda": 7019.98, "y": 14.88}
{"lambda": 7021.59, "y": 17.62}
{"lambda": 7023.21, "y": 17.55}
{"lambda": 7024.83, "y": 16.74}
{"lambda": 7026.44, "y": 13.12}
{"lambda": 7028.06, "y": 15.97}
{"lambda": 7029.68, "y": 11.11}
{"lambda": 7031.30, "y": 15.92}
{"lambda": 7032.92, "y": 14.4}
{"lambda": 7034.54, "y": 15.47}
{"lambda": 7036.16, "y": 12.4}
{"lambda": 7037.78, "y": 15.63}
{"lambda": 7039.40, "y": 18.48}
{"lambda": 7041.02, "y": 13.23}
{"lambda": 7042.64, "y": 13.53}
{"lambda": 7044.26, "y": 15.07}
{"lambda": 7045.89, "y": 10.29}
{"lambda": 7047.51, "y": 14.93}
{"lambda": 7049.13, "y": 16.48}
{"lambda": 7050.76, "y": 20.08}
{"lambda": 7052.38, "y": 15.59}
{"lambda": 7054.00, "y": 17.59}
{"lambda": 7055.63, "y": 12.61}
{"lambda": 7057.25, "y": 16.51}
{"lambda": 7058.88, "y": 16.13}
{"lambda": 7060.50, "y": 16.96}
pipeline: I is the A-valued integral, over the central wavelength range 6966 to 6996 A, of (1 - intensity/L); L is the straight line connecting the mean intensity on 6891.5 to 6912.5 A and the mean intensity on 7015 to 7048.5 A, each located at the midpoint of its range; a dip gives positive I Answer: 3.3 A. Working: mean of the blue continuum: 16.2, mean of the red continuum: 14.8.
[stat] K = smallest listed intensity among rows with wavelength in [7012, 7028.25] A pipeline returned 13.12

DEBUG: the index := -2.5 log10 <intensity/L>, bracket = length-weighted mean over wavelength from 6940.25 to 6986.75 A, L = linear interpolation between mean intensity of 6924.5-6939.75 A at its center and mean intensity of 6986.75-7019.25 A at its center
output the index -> 0.07 mag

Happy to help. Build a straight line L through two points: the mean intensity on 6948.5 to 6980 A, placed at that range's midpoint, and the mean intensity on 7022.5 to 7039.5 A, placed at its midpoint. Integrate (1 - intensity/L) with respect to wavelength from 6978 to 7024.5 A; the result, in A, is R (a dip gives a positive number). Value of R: -1.6 A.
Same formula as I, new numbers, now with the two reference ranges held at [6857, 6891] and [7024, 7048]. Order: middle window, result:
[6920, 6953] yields -2.1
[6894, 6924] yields -2.3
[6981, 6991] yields 0.6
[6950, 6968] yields 0.1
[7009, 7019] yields -1.5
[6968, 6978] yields 0.5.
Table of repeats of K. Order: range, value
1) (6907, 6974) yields 10.06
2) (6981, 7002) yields 10.26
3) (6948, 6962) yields 10.12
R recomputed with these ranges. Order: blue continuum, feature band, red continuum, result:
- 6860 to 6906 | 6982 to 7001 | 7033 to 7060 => 0.8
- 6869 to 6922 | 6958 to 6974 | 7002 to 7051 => 1.6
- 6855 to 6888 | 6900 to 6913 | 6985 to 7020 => -2.1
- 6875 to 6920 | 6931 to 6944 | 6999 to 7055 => -0.4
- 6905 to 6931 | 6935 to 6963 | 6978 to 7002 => -1.6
